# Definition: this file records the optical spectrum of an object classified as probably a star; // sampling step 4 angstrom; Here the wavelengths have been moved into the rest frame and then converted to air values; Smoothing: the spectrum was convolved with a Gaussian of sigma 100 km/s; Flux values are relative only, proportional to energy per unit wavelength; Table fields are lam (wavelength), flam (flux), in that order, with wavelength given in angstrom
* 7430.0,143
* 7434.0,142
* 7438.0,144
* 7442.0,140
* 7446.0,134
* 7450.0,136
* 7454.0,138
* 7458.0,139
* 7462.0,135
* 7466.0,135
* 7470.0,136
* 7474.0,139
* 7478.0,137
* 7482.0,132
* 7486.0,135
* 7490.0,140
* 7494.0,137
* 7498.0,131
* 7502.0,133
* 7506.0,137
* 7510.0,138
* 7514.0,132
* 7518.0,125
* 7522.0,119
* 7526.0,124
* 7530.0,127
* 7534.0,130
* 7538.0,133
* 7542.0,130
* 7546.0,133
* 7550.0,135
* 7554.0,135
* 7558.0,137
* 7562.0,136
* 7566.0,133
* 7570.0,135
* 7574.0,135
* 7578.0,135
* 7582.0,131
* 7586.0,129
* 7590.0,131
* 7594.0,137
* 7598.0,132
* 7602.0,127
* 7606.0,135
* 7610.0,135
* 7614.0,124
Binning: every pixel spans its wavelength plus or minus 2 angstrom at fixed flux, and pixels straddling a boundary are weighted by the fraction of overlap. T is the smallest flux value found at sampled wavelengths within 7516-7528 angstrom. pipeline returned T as 119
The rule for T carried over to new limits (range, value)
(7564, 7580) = 133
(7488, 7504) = 131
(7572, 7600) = 129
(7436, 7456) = 134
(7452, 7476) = 135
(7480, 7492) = 132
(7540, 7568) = 130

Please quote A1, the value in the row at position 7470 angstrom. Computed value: 136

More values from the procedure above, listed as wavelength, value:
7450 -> 136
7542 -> 130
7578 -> 135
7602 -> 127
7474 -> 139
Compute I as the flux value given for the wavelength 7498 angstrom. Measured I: 131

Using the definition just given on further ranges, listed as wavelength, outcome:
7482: 132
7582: 131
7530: 127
